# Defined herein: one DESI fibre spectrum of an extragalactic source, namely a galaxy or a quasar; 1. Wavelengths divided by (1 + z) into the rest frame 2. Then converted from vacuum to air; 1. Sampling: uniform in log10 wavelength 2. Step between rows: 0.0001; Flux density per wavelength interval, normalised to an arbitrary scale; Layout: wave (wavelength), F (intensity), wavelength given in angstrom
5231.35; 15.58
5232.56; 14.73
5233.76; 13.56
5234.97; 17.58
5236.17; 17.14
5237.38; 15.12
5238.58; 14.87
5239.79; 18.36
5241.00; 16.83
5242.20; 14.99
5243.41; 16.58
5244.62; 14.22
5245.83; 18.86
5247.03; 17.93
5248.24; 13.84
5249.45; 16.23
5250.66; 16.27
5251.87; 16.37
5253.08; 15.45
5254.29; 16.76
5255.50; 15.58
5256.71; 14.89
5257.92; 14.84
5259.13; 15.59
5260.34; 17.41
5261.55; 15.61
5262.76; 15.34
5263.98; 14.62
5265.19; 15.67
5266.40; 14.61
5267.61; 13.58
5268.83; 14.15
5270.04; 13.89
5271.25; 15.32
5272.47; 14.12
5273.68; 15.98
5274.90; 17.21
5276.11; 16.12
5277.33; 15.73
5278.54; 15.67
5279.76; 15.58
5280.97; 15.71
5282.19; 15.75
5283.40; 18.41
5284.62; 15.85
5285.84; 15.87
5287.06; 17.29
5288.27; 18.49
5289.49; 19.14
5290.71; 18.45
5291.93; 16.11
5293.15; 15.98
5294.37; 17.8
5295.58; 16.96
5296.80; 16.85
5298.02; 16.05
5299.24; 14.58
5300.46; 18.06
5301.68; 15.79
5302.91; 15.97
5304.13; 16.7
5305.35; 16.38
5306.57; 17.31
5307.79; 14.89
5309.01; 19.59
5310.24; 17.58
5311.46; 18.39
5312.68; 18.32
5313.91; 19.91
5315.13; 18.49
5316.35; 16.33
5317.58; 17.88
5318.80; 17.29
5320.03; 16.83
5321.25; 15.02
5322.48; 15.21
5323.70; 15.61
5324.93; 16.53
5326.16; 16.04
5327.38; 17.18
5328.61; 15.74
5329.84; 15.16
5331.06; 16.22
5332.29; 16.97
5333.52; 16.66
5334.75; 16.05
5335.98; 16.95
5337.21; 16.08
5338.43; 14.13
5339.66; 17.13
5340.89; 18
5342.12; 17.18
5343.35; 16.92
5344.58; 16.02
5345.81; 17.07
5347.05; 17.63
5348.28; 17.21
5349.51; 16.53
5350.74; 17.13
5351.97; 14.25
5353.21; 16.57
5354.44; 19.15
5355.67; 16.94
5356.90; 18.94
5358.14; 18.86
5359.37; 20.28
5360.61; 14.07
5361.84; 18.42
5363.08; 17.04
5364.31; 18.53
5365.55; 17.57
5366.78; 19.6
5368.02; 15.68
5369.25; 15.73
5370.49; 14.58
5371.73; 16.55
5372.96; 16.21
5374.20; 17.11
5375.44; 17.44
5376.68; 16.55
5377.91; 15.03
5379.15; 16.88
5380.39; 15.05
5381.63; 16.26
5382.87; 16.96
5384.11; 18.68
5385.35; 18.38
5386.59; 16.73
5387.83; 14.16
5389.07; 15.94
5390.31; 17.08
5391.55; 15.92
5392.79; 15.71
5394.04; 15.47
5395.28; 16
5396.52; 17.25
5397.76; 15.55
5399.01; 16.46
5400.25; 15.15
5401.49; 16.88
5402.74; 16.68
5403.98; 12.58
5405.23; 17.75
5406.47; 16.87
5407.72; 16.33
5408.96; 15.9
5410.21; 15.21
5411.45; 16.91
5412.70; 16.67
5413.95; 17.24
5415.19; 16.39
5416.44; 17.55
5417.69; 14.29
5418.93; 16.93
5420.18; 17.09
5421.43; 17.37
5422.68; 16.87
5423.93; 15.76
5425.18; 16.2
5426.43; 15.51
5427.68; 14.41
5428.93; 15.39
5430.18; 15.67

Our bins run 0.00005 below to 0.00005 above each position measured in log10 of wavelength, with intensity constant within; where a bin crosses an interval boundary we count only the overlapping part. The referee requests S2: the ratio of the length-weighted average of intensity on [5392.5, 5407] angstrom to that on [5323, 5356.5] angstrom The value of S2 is 0.97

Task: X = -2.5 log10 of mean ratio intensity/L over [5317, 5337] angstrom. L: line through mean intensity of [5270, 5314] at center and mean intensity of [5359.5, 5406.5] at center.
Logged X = 0.019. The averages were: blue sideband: 16.7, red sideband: 16.5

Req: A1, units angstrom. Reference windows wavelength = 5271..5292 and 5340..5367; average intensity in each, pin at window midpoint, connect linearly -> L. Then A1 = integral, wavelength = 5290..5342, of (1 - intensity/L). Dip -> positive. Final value 0.6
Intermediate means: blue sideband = 16.5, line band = 16.8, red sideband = 17.4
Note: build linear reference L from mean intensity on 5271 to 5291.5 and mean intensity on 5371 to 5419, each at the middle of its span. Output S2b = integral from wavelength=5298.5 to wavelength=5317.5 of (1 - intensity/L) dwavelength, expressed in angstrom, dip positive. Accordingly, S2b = -0.9 angstrom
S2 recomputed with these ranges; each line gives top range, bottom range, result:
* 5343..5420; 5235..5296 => 1.03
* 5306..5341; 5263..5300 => 1.05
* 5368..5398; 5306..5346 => 0.97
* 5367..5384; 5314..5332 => 0.99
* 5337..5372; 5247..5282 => 1.10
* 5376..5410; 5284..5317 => 0.95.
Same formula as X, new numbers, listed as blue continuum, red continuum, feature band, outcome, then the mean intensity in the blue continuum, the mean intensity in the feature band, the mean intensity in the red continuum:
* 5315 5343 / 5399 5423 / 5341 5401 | -0.02 mag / 16.4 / 16.8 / 16.3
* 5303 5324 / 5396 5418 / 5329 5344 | 0.03 mag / 17.2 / 16.4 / 16.2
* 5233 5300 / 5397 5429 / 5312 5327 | -0.06 mag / 16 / 17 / 16.2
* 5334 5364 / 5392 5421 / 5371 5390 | 0.00 mag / 17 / 16.5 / 16.2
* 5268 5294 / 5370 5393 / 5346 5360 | -0.08 mag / 16.2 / 17.6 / 16.4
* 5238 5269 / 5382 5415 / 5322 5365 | -0.05 mag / 15.8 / 16.8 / 16.3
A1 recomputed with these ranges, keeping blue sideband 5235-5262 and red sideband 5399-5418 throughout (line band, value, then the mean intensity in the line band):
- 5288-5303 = -0.7 angstrom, 16.9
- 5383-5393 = -0.3 angstrom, 16.6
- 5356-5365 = -1.0 angstrom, 18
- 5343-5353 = -0.3 angstrom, 16.6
